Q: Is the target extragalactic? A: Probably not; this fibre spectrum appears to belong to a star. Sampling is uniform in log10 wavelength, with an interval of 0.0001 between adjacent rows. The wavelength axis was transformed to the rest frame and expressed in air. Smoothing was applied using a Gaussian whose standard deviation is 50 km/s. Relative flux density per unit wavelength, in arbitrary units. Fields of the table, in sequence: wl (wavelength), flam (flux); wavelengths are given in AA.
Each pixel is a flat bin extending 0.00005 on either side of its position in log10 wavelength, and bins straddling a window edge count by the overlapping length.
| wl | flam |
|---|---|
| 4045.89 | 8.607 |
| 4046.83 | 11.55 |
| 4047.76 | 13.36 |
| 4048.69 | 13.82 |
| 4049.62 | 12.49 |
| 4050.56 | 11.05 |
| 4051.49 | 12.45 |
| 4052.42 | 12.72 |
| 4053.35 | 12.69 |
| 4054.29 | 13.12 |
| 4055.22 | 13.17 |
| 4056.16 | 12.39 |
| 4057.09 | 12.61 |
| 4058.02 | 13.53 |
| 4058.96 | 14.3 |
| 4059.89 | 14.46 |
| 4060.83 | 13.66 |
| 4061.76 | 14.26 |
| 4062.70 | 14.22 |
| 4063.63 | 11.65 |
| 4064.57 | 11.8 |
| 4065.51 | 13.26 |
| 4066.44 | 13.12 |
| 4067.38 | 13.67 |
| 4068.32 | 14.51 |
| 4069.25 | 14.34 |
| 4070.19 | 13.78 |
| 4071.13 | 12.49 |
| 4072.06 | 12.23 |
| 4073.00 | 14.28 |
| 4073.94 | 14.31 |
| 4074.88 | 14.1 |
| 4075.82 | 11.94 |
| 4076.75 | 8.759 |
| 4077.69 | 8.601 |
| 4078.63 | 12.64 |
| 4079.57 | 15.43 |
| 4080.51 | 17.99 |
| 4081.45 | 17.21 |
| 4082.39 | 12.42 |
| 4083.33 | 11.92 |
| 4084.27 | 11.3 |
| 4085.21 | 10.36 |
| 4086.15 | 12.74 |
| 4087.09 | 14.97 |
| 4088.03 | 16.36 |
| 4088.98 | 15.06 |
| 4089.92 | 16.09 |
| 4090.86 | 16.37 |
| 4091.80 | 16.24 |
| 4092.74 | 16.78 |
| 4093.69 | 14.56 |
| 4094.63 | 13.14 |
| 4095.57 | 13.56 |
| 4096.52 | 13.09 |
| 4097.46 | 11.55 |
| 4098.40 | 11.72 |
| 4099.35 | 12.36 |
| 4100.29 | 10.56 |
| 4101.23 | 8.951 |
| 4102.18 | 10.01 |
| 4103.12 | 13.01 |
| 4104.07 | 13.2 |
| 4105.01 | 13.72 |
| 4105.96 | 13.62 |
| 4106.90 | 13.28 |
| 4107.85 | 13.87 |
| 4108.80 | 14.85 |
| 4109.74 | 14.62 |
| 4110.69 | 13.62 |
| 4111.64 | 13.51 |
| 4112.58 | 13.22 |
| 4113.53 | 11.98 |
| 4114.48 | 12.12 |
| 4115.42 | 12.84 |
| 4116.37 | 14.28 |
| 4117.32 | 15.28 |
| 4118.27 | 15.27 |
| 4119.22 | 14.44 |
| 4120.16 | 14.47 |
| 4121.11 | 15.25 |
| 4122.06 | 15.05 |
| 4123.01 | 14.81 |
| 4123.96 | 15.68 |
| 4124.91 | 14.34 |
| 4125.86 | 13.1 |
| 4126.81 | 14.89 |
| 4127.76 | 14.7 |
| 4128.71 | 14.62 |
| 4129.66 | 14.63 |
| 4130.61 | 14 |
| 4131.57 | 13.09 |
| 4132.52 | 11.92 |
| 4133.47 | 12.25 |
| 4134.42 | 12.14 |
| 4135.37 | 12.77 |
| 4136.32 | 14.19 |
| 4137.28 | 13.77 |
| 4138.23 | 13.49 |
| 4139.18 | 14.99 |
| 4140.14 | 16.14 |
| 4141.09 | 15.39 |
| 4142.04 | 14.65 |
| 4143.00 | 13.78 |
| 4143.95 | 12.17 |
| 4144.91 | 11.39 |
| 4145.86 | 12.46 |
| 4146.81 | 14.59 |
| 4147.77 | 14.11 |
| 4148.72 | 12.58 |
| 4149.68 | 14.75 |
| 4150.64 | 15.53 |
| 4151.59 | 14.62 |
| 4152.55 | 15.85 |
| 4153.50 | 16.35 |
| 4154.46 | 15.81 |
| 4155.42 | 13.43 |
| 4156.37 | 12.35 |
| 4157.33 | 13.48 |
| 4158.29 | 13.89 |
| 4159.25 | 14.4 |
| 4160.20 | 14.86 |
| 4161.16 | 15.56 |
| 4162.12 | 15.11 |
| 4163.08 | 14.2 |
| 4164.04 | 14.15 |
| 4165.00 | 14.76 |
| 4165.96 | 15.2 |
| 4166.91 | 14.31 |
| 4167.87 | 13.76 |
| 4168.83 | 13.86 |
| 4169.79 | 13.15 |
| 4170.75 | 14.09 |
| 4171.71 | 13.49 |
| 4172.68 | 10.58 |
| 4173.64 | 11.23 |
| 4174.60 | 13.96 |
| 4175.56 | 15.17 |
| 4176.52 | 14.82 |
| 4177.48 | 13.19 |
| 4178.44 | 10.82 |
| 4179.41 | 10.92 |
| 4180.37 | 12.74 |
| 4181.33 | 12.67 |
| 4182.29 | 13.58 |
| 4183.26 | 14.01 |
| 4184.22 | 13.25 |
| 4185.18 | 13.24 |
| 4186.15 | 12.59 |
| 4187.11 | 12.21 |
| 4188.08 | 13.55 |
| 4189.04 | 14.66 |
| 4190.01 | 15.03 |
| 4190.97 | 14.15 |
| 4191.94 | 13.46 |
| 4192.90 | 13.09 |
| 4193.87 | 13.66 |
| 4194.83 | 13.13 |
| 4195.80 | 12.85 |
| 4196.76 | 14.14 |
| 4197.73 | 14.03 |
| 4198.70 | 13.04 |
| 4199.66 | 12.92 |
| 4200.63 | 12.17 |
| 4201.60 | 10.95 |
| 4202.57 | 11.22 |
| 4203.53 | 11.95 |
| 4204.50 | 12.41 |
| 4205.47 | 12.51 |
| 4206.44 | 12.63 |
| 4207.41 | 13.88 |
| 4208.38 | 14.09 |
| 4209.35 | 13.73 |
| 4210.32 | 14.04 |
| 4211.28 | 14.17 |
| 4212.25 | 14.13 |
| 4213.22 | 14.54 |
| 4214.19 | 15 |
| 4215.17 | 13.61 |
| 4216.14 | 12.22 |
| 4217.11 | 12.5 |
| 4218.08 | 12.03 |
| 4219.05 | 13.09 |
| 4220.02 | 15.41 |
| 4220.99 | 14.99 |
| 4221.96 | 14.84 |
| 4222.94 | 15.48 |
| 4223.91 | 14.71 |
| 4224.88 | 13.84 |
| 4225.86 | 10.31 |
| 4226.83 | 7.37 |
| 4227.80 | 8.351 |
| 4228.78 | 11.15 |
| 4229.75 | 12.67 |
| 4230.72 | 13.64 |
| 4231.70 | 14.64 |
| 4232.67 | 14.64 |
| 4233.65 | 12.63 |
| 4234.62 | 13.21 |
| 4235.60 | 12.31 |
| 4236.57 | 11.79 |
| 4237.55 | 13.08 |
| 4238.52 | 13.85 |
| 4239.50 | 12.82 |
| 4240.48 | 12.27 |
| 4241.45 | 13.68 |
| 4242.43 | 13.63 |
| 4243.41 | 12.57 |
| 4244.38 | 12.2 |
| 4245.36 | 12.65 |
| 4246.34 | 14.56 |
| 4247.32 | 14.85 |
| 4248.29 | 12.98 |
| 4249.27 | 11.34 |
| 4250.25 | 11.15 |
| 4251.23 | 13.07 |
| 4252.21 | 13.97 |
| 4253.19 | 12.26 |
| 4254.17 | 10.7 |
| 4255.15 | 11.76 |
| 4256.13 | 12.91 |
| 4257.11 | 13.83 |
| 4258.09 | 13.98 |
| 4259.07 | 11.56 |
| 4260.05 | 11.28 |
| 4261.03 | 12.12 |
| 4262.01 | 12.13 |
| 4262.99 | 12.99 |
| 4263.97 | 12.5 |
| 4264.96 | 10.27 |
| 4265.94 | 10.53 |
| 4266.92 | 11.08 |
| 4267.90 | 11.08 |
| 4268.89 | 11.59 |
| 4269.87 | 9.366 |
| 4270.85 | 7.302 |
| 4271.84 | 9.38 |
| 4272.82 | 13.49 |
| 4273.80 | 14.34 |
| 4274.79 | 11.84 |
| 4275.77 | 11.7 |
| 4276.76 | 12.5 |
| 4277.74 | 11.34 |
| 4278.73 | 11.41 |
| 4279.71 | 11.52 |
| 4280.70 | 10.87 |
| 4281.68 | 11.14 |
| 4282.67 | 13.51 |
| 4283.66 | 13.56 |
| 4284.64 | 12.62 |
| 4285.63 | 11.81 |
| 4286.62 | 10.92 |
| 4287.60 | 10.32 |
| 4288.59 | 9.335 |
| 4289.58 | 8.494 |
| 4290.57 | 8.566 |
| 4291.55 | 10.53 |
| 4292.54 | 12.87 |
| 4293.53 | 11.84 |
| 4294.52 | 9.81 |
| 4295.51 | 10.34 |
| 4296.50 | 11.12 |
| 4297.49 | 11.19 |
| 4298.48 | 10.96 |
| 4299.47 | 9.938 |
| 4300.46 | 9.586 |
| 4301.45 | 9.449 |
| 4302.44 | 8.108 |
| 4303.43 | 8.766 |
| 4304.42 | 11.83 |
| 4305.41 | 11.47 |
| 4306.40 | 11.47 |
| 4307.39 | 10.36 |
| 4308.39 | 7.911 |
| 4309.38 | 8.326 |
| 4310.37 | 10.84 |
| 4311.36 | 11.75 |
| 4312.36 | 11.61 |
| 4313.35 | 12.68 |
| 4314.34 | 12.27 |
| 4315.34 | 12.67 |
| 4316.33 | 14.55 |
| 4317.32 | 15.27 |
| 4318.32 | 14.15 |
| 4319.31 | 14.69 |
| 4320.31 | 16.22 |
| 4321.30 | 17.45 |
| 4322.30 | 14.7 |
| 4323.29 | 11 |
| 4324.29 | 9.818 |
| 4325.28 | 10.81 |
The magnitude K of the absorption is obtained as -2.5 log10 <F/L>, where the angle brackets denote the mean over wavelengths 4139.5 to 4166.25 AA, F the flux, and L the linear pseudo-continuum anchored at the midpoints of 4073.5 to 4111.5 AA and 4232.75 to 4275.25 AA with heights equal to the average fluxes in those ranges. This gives -0.11 mag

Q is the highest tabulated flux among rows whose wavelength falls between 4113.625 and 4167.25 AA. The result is 16.35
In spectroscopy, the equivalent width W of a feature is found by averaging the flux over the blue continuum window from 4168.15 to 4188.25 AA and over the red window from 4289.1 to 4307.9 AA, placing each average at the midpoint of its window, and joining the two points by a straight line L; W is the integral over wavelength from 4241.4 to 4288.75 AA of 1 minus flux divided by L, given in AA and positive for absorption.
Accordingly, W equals -3.8 AA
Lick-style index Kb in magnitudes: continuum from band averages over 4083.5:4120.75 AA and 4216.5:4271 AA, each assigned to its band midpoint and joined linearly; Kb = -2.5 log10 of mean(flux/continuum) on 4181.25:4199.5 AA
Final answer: -0.05 mag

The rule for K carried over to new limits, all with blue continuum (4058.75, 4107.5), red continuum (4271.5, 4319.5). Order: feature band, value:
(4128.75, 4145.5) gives -0.063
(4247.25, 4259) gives -0.080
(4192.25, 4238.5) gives -0.084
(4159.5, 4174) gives -0.113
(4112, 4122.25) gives -0.079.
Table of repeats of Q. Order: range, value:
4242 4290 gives 14.85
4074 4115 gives 17.99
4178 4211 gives 15.03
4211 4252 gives 15.48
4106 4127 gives 15.68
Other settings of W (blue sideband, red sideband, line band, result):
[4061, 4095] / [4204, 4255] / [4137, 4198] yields -2.26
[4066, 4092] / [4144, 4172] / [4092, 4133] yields 0.87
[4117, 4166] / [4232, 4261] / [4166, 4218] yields 1.19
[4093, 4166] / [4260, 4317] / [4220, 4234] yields -0.87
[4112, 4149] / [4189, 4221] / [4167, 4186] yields 0.64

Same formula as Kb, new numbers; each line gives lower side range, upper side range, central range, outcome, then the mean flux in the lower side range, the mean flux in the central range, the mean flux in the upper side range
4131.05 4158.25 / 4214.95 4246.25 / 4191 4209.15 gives 0.03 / 13.9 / 12.9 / 12.9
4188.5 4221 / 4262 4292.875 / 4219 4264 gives -0.04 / 13.4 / 12.8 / 11.3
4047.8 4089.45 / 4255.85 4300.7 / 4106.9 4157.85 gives -0.11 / 13.2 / 14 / 11.3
